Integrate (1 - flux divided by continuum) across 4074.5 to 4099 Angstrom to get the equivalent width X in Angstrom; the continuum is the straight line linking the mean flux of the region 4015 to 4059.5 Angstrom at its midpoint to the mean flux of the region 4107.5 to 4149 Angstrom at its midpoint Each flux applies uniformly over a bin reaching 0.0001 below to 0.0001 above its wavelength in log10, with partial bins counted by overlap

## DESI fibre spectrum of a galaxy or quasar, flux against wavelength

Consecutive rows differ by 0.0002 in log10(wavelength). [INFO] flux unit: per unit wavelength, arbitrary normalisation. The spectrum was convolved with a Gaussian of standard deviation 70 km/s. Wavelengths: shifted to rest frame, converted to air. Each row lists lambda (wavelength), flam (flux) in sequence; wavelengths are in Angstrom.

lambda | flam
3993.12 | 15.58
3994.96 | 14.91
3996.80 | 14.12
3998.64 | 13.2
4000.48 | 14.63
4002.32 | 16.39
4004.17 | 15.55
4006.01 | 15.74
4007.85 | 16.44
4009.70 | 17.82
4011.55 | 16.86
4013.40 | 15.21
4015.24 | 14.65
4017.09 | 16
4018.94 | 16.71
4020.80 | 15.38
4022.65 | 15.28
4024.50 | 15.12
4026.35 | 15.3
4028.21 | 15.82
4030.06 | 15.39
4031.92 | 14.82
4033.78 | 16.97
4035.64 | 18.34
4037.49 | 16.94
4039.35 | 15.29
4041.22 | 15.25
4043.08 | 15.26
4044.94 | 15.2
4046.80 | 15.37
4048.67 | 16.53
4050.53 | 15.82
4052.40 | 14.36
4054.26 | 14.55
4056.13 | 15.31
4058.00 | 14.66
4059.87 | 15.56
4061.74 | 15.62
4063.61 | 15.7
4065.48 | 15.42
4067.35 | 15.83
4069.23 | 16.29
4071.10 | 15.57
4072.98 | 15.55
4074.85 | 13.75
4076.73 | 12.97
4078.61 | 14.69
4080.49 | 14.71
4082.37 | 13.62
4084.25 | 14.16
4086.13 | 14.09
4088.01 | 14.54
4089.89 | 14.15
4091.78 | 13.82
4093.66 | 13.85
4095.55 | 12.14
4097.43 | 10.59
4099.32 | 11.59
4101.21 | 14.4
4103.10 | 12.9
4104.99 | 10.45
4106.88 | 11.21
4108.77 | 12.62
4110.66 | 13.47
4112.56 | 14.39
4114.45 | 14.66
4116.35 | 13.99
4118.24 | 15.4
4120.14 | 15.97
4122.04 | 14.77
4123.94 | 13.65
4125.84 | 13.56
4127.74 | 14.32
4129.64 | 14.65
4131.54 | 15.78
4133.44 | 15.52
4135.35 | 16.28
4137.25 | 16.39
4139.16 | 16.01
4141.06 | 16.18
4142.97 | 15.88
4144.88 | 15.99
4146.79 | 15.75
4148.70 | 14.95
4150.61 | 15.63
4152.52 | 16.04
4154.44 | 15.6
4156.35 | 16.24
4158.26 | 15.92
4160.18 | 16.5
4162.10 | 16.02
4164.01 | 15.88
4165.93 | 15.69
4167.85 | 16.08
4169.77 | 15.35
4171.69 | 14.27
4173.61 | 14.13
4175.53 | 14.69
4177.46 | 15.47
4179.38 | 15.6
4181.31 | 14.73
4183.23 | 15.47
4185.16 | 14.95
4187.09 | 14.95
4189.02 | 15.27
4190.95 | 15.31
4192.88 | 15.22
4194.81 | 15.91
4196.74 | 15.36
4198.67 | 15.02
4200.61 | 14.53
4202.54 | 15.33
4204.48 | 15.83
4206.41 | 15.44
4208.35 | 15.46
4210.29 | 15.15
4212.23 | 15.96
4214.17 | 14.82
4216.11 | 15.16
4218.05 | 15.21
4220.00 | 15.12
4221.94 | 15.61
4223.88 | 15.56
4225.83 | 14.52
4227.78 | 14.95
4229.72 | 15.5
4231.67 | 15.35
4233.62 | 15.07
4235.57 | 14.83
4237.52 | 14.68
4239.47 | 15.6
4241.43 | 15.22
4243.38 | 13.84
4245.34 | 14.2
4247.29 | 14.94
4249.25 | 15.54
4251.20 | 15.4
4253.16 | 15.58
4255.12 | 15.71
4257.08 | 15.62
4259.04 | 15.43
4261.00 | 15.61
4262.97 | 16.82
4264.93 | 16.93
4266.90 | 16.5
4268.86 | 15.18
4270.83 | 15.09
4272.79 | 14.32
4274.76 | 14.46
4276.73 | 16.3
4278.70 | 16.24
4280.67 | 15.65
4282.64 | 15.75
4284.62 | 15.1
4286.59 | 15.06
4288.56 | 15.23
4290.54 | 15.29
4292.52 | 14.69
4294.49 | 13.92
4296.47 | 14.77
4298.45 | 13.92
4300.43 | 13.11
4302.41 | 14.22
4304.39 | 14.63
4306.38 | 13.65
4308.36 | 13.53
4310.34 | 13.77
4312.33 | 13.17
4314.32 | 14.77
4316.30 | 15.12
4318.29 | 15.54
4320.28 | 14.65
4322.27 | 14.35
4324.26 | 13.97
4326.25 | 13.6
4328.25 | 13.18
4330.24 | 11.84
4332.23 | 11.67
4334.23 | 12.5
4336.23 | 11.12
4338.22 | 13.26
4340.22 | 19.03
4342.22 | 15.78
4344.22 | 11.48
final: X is 2.7 Angstrom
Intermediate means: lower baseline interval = 15.6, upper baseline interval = 15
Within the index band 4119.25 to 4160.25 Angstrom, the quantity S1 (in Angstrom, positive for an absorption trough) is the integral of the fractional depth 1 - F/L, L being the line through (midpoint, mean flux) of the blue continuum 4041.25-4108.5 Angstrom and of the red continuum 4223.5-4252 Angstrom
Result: -2.63 Angstrom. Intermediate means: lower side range 14.3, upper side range 15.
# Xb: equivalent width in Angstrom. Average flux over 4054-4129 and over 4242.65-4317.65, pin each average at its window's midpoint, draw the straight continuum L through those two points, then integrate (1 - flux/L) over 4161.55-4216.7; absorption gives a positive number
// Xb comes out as -2.7 Angstrom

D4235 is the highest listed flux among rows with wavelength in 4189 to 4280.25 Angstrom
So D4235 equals 16.93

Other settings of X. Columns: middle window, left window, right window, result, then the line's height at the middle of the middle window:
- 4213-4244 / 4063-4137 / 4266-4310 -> -1.0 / 14.6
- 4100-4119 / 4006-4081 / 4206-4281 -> 2.7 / 15.5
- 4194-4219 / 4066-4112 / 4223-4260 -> -0.9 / 14.8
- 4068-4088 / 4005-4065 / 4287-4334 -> 1.2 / 15.5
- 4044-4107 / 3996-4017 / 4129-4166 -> 5.6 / 15.7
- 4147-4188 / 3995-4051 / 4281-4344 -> -1.4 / 14.9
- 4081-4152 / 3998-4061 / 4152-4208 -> 5.6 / 15.5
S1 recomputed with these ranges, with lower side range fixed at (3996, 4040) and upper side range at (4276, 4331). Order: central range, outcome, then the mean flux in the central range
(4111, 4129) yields 1.0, 14.5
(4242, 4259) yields -0.5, 15.1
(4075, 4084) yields 0.9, 14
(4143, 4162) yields -0.9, 15.9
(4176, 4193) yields -0.2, 15.2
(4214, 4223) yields -0.2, 15.2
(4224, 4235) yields -0.2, 15.1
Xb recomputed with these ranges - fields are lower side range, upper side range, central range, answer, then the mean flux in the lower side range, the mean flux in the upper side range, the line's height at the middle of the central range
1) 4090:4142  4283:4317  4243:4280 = -3.08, 14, 14.4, 14.3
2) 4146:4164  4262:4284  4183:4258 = 2.77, 15.9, 15.7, 15.8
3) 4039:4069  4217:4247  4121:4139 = 0.21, 15.4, 15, 15.2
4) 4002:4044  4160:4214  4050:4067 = 0.61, 15.9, 15.3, 15.8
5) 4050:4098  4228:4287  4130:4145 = -1.14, 14.5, 15.4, 14.8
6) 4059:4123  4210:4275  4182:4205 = -0.54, 14.1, 15.3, 14.9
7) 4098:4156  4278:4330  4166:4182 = -0.58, 14.6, 14.4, 14.6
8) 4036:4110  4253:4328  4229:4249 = -0.22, 14.4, 14.9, 14.8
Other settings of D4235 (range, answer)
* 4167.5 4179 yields 16.08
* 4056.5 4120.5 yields 16.29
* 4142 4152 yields 15.99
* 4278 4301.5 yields 16.24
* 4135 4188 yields 16.5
